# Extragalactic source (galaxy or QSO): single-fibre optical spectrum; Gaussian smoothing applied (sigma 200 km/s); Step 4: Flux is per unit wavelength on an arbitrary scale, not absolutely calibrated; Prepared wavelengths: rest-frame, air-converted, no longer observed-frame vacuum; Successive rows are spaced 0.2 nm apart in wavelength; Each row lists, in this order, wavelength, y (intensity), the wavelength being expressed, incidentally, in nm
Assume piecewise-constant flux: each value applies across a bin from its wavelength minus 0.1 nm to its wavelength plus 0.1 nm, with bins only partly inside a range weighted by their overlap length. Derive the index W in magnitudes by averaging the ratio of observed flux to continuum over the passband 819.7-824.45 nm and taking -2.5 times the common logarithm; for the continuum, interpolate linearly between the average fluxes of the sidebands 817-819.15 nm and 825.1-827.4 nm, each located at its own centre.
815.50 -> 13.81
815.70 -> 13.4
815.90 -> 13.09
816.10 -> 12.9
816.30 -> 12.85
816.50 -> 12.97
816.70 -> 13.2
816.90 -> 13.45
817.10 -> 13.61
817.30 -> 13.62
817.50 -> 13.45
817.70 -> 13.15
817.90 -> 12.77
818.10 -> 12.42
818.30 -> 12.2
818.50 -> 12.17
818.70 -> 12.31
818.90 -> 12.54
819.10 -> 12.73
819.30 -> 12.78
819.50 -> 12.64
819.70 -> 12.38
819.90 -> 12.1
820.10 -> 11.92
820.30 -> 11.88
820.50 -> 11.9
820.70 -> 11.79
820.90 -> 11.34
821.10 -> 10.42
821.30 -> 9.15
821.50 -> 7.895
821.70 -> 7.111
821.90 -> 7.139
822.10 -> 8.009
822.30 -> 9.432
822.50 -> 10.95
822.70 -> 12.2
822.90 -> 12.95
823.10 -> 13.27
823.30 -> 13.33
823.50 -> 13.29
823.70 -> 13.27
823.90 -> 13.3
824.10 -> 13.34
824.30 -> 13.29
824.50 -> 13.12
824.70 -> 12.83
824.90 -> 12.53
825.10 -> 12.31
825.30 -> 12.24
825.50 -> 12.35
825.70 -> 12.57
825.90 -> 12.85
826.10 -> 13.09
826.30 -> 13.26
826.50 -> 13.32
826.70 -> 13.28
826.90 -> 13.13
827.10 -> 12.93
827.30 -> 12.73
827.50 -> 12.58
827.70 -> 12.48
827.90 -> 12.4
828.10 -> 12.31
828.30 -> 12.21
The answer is 0.14 mag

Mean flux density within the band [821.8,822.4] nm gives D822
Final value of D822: 8.19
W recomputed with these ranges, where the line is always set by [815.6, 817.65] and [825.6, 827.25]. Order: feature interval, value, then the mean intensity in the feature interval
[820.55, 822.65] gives 0.36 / 9.45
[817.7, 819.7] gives 0.06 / 12.5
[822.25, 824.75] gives 0.03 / 12.7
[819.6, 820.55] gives 0.10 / 12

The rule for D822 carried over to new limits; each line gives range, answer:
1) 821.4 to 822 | 7.38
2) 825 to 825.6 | 12.3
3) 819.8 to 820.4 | 12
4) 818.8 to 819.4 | 12.7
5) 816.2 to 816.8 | 13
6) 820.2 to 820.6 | 11.9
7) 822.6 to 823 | 12.6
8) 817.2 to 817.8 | 13.4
